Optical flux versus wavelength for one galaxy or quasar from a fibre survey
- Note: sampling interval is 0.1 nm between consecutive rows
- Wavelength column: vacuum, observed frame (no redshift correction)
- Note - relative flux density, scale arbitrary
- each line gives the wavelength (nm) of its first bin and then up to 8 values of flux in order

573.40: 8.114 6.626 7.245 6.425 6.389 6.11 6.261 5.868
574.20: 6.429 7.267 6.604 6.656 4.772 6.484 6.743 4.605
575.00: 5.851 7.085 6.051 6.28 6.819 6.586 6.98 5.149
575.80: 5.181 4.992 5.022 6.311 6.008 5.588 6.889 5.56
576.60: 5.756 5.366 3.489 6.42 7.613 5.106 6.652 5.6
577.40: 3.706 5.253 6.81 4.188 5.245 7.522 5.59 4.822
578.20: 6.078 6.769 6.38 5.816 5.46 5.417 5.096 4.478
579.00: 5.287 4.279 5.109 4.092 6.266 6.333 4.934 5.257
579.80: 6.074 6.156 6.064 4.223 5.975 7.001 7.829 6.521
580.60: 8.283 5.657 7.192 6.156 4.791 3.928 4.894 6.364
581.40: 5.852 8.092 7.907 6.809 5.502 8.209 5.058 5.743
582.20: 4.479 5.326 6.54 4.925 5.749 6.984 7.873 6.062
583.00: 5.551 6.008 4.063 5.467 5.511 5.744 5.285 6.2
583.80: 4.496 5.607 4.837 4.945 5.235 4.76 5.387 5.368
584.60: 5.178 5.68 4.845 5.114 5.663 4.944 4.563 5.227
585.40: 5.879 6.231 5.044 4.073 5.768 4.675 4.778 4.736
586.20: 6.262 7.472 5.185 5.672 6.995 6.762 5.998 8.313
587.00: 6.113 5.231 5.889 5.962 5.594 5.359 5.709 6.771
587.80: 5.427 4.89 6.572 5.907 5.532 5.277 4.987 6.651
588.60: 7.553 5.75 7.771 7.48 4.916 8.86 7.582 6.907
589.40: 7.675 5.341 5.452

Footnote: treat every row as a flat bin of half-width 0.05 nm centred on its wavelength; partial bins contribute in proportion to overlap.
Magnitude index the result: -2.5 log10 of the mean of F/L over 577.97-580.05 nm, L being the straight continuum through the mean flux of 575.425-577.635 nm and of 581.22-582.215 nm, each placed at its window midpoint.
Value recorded 0.103 mag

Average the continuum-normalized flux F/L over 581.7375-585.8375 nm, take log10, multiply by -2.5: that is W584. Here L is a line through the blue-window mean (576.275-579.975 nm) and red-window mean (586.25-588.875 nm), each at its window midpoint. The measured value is 0.080 mag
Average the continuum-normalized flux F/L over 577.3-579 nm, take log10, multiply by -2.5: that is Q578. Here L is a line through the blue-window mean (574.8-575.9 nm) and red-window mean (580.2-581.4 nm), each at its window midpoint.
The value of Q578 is 0.11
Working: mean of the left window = 6.04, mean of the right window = 6.21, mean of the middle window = 5.53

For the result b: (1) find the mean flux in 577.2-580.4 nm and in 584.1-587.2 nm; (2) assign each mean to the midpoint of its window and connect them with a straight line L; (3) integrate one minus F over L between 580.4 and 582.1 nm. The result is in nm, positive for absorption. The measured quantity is -0.24 nm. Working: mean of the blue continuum 5.58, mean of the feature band 6.35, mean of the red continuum 5.57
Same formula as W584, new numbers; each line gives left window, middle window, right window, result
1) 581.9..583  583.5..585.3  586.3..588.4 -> 0.15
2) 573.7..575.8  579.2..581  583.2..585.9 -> -0.07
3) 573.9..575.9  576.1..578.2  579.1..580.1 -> 0.03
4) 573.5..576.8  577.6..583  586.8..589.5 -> 0.05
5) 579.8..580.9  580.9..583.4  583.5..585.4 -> 0.00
